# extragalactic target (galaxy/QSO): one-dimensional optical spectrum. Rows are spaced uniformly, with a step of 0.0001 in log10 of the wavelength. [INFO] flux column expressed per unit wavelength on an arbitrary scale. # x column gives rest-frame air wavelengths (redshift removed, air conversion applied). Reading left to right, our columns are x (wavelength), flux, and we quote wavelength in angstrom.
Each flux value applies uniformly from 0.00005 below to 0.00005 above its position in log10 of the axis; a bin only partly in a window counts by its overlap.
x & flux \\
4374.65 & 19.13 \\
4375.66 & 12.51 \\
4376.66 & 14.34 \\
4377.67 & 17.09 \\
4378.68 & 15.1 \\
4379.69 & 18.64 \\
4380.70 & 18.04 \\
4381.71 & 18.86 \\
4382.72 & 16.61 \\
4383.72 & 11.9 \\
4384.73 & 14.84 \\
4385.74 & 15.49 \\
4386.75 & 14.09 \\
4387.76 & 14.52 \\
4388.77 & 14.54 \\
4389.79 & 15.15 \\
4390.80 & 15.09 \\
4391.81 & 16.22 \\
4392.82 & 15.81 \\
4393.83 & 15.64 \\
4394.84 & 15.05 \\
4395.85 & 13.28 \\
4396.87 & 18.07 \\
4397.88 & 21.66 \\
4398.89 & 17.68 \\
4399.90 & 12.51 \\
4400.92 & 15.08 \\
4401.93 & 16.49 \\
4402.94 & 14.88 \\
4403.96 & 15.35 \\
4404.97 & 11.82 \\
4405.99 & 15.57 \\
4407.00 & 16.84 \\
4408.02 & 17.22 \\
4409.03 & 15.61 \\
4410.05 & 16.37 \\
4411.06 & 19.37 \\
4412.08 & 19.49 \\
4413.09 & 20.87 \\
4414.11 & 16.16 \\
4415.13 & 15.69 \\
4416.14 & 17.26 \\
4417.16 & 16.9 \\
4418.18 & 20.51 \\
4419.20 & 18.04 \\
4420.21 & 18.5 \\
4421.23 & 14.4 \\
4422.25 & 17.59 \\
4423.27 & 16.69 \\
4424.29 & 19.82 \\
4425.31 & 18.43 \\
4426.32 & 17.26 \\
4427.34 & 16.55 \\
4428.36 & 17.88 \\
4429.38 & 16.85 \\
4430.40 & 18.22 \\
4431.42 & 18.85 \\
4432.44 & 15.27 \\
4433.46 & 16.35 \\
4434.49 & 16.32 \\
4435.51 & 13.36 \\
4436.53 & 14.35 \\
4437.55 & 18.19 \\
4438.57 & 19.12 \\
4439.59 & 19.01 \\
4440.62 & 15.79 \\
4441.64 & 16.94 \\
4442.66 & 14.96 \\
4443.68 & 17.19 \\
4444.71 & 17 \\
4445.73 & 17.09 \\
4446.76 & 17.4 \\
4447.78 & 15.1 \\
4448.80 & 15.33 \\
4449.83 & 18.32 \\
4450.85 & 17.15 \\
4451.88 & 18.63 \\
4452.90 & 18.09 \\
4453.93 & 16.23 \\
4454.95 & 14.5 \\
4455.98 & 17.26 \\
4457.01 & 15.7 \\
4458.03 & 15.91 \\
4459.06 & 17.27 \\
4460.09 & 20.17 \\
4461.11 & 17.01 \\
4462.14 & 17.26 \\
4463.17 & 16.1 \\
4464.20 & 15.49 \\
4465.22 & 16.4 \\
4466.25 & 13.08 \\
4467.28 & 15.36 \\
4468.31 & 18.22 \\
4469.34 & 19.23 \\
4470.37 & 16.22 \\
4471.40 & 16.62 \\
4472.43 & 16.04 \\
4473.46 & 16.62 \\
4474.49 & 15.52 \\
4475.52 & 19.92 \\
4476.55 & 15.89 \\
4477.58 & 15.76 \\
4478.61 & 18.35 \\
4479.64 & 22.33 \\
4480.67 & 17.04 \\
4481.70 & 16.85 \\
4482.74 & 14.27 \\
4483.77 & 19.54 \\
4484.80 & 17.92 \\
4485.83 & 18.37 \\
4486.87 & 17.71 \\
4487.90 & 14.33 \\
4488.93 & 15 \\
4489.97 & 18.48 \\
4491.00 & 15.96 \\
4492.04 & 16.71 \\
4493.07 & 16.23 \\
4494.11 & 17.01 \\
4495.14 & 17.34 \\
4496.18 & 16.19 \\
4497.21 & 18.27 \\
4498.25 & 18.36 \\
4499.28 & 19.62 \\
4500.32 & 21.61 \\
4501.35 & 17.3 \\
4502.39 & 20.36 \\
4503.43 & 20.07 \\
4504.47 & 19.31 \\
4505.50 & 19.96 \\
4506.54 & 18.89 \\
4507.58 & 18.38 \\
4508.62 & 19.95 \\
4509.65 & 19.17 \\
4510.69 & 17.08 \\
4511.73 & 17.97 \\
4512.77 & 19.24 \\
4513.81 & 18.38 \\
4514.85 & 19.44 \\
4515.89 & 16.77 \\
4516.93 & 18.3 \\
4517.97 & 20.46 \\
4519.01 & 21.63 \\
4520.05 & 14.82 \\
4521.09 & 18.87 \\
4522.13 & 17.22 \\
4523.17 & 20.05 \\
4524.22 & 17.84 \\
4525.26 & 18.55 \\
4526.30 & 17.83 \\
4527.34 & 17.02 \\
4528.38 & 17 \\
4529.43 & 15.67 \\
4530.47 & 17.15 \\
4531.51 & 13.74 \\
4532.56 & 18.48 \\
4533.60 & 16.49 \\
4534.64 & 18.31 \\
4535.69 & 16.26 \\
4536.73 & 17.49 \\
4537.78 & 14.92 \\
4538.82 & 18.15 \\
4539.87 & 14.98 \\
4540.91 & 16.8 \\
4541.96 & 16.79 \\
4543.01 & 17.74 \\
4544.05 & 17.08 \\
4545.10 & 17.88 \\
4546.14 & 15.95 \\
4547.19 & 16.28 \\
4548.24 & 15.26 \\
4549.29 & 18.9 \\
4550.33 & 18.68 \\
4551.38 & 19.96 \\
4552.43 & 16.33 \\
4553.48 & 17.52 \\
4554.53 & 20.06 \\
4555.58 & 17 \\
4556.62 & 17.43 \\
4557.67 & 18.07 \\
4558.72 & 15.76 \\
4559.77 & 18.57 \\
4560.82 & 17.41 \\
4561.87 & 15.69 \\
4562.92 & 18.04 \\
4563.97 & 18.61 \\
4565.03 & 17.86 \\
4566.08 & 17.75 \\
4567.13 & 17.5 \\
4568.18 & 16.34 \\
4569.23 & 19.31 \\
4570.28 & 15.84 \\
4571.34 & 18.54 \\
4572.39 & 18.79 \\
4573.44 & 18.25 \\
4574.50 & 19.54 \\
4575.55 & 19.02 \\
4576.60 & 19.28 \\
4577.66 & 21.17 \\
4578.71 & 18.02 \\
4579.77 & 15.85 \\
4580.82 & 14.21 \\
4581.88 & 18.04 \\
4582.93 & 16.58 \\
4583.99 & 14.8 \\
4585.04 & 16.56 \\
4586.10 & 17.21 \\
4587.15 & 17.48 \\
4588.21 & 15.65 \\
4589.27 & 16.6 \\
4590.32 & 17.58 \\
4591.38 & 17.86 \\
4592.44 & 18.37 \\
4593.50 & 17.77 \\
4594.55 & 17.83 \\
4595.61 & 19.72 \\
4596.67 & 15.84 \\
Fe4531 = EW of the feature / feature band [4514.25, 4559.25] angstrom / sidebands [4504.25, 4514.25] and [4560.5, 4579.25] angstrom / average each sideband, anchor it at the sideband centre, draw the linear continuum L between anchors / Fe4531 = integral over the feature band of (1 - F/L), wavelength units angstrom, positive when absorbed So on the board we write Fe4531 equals 2.6 angstrom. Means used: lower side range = 18.8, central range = 17.5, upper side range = 18.2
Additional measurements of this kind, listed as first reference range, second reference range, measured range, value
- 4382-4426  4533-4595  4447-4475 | 0.2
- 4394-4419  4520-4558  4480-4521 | -2.3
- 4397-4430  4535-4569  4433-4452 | 0.5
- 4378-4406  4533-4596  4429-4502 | -2.6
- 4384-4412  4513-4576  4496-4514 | -1.9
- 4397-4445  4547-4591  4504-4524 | -1.6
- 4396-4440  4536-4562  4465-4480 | 0.1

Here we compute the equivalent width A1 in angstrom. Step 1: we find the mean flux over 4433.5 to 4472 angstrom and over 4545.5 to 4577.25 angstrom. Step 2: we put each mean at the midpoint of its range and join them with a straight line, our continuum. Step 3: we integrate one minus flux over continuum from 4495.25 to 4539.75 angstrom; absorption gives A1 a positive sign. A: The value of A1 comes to -2.0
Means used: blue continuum 16.7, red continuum 17.8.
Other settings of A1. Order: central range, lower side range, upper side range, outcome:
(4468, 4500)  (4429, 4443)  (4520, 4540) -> -0.7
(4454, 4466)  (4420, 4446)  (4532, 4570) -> 0.4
